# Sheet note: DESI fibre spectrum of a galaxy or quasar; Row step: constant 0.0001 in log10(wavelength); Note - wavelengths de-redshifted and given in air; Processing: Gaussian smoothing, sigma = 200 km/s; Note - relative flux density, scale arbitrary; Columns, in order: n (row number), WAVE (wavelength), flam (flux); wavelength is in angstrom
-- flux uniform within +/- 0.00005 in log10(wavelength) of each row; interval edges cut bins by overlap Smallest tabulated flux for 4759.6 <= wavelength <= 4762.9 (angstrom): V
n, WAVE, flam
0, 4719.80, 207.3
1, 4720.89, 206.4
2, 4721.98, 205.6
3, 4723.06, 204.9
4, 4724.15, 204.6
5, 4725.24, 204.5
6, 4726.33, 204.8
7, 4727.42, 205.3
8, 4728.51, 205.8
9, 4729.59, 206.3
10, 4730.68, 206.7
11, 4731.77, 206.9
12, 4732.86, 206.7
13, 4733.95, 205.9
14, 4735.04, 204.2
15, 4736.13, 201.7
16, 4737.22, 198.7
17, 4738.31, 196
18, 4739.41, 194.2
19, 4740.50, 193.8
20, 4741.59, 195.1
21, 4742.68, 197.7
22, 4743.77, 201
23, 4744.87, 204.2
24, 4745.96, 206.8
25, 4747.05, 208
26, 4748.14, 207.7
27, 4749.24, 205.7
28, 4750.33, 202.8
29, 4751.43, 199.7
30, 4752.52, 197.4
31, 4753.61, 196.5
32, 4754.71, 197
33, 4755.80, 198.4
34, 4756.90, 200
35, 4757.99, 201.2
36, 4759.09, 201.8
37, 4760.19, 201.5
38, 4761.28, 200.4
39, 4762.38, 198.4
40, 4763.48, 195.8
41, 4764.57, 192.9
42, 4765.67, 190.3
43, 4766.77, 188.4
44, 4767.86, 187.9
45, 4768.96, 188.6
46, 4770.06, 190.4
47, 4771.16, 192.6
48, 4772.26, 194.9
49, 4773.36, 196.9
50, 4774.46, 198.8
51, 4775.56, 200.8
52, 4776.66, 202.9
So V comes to 198.4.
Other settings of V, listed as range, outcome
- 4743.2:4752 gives 199.7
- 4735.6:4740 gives 194.2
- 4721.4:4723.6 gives 204.9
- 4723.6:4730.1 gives 204.5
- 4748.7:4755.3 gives 196.5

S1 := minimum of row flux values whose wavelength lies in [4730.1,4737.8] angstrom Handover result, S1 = 198.7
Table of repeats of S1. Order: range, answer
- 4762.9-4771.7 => 187.9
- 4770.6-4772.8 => 192.6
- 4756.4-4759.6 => 200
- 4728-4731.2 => 205.8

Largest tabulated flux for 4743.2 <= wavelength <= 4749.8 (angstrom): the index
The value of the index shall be 208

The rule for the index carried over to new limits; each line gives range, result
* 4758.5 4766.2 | 201.8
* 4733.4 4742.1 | 205.9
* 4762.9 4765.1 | 195.8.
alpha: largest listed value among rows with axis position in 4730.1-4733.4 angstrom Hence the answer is 206.9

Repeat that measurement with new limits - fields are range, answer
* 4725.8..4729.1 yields 205.8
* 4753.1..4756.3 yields 198.4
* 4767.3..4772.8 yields 194.9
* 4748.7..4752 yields 205.7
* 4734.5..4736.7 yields 204.2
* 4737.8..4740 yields 196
